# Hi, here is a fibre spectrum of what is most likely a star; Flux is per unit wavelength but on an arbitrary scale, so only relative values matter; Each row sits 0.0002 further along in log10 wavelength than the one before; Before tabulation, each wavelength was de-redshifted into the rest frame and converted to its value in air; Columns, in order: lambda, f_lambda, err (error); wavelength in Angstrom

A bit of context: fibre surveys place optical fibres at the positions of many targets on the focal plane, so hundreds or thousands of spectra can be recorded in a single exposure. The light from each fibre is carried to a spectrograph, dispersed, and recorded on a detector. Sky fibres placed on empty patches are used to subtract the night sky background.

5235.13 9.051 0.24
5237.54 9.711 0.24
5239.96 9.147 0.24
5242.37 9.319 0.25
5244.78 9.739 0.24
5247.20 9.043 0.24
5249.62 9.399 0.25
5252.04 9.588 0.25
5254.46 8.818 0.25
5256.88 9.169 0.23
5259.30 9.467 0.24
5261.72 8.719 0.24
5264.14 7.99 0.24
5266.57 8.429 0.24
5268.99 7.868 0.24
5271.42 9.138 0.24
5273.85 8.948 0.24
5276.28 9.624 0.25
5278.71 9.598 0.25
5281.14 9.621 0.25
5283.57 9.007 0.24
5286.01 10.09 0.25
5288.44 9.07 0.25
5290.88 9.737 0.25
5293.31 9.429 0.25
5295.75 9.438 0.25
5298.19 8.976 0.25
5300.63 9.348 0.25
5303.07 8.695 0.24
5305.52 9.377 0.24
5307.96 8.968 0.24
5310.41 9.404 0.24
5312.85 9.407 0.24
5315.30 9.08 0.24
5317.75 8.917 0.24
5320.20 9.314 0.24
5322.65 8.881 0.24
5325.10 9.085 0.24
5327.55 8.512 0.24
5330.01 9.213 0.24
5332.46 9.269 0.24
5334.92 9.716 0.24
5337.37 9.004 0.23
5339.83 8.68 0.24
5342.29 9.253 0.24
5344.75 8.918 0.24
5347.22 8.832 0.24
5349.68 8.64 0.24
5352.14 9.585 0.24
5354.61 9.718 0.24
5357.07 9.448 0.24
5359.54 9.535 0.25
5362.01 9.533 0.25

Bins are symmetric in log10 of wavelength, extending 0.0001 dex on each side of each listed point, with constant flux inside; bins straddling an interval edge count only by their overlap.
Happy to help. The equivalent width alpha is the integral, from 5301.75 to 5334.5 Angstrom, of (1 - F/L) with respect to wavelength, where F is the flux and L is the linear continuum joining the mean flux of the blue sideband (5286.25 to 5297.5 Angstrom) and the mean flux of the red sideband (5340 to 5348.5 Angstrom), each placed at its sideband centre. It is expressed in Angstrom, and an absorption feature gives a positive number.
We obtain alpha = 0.4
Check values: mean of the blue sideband 9.46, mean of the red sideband 8.95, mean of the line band 9.1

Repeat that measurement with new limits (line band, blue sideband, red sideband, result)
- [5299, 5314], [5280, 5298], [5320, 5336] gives 0.2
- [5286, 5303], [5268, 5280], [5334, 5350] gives -0.6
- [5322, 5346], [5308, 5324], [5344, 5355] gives 0.2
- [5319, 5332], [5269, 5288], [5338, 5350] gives 0.0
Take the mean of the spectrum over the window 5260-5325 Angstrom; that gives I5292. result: 9.12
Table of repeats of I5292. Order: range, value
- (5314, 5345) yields 9.07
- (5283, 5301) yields 9.4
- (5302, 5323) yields 9.13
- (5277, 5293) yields 9.52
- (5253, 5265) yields 8.88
